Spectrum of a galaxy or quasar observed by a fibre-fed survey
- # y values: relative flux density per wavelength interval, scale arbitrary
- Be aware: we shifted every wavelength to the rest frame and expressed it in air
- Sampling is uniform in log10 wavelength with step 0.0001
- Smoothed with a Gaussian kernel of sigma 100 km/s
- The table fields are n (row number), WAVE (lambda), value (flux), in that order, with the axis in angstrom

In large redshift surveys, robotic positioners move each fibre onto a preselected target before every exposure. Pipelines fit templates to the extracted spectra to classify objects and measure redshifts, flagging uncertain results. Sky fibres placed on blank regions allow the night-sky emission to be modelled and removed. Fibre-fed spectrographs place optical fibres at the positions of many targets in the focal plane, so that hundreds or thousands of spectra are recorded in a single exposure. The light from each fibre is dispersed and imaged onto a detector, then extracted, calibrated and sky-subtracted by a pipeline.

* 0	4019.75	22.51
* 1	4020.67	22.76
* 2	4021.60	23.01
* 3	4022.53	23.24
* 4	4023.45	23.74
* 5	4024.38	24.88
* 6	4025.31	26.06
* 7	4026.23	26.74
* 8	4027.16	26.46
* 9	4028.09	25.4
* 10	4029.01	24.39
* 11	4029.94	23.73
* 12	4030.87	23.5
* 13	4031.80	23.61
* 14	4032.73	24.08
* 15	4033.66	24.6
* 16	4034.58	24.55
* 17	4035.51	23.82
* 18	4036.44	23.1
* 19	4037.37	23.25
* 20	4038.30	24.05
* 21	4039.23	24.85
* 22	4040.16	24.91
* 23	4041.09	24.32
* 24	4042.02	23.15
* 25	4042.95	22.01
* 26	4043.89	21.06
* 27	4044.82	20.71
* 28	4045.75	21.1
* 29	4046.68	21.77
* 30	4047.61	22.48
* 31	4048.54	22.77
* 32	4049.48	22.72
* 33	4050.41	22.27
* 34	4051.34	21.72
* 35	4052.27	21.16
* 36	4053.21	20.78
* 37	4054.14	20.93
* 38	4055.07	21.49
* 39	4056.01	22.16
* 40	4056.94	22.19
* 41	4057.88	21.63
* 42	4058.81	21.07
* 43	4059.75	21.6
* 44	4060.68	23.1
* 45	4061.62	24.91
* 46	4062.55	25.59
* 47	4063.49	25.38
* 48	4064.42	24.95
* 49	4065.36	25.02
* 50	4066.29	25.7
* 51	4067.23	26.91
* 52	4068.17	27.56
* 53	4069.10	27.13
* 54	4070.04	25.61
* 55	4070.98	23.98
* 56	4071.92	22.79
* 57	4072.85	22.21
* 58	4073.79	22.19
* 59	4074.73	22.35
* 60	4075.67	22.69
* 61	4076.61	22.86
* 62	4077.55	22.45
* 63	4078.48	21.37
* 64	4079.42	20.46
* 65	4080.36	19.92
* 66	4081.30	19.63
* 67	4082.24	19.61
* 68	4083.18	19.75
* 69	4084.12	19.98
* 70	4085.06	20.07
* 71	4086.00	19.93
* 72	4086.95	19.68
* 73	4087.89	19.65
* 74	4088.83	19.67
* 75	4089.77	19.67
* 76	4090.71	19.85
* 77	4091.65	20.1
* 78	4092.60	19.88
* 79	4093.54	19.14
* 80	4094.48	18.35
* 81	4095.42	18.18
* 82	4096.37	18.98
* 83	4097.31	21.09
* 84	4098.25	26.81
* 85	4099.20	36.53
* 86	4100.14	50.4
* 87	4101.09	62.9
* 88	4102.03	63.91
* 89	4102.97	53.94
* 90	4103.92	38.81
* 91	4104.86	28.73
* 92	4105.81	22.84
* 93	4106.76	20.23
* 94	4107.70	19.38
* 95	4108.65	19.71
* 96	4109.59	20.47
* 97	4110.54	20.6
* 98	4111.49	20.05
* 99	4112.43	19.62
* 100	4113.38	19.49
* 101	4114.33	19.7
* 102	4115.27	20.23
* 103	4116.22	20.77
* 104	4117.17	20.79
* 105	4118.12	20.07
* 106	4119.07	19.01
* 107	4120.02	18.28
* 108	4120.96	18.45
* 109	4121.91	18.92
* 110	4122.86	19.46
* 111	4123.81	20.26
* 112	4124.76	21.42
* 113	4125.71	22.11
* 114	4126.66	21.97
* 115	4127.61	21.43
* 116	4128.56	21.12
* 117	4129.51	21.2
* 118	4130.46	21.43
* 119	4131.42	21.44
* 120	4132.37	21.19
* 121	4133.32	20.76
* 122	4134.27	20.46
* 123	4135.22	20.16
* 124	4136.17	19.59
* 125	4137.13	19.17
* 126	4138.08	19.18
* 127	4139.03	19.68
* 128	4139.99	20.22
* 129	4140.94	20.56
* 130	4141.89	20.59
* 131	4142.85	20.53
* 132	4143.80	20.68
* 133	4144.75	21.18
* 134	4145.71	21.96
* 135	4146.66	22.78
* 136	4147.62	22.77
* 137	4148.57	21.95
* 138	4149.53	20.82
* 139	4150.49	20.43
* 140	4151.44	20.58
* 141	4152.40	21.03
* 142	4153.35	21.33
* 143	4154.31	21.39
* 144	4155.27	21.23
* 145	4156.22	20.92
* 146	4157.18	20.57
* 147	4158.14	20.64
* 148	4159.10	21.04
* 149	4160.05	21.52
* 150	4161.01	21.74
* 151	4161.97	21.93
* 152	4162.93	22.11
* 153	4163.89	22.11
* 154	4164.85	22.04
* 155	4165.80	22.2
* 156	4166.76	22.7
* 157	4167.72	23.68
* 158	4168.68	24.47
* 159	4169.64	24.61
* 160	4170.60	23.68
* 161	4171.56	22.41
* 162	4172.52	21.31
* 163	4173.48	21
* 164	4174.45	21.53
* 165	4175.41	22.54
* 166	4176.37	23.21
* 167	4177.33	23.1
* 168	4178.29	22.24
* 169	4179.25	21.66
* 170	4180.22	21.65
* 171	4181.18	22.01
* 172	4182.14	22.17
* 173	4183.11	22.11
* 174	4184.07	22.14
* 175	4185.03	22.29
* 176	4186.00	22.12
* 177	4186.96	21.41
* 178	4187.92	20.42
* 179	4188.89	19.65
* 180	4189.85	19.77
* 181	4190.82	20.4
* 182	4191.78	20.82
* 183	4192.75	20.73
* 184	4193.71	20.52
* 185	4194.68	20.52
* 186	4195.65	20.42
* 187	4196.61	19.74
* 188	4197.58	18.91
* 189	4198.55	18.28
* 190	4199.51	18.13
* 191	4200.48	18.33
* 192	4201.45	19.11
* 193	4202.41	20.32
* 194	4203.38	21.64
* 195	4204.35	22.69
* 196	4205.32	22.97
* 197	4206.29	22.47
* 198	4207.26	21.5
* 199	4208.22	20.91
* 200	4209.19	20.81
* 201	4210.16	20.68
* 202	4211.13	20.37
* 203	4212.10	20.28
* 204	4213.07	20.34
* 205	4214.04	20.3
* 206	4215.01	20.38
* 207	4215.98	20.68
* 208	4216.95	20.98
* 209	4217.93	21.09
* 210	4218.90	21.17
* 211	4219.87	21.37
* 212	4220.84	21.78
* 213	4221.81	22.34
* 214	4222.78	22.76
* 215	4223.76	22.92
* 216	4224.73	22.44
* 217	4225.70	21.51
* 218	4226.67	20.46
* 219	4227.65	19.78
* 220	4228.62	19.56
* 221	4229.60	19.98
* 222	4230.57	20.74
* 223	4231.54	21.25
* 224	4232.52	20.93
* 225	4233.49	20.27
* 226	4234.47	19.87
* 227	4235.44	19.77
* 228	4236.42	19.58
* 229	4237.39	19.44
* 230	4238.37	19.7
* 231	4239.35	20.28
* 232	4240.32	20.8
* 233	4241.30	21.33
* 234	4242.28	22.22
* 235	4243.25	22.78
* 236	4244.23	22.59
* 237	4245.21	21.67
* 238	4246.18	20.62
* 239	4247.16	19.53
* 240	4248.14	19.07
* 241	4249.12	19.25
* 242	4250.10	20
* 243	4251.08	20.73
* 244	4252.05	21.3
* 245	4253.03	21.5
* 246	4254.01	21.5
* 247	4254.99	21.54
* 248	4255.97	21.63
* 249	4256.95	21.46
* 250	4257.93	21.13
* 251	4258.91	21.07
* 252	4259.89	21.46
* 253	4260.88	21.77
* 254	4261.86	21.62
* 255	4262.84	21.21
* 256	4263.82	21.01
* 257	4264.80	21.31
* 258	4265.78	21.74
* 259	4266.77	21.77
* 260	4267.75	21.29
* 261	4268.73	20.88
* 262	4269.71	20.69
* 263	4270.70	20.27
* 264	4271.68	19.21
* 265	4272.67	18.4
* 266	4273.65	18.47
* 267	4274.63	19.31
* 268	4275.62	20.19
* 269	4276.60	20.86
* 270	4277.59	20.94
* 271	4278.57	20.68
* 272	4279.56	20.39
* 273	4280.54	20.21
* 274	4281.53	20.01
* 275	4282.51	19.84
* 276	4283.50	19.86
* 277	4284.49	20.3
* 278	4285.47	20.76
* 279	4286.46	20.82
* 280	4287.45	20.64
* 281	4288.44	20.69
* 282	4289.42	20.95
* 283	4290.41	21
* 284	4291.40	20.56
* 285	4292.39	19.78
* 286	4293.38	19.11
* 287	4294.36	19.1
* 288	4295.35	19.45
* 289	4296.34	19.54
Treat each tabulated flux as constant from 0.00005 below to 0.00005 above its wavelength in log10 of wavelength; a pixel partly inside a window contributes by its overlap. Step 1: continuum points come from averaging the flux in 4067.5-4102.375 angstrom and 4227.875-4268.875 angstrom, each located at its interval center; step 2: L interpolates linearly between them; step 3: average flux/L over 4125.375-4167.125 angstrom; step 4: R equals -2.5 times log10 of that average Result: 0.103 mag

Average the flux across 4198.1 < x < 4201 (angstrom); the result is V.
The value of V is 18.3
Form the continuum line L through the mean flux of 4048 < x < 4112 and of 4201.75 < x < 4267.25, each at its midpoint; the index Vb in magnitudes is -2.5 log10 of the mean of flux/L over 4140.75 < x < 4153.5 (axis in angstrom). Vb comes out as 0.09 mag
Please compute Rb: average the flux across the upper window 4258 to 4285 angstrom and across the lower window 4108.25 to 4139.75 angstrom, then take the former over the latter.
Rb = 1.02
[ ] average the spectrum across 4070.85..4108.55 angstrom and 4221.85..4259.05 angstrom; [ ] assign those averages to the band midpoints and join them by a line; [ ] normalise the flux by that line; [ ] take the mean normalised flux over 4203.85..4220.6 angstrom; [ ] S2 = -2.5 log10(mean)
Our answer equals 0.03 mag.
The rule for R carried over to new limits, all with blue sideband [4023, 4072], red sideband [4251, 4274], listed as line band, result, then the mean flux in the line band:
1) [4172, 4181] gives 0.001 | 22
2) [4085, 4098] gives 0.173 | 19.7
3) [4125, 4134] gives 0.062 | 21.4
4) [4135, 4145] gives 0.121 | 20.1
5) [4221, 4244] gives 0.022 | 20.9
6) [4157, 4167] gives 0.026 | 21.7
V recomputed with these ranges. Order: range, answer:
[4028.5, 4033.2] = 23.9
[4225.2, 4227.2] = 21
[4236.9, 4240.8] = 20.1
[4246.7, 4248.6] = 19.3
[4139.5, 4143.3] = 20.4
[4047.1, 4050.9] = 22.6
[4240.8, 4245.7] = 22.1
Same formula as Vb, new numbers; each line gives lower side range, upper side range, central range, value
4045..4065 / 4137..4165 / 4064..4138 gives -0.079 mag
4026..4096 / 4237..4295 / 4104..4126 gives 0.062 mag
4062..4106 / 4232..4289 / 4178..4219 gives 0.085 mag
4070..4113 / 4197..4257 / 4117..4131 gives 0.174 mag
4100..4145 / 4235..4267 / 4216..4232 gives 0.017 mag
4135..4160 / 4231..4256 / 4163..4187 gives -0.082 mag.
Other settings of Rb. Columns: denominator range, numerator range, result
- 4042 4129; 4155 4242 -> 0.90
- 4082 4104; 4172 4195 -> 0.78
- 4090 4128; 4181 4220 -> 0.83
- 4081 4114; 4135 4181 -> 0.84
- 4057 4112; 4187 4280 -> 0.83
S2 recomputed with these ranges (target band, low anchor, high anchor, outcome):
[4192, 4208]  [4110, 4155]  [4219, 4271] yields 0.023 mag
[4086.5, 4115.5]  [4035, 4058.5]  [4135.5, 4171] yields -0.205 mag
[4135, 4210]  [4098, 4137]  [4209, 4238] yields 0.079 mag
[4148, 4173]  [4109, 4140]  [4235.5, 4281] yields -0.076 mag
